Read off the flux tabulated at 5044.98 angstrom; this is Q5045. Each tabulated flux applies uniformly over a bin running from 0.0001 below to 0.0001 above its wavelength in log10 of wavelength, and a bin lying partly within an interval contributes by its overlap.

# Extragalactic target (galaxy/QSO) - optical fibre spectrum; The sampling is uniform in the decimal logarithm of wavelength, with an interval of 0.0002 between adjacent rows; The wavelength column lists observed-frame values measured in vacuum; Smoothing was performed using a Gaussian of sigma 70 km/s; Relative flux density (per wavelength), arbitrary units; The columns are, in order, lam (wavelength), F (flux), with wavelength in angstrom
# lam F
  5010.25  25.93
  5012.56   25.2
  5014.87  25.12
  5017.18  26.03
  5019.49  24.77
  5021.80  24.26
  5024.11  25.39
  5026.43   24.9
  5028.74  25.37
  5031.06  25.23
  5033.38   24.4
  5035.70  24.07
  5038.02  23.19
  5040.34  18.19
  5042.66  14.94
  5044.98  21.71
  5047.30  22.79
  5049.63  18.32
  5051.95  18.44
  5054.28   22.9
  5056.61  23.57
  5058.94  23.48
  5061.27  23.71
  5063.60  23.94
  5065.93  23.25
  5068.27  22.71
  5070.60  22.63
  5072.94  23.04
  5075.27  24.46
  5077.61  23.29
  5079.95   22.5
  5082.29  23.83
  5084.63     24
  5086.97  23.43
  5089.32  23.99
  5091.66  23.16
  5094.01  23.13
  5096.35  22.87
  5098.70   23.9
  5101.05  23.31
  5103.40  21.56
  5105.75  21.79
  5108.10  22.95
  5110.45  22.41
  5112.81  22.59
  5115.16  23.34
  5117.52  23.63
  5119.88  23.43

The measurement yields 21.71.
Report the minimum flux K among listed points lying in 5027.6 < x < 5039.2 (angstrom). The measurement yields 23.19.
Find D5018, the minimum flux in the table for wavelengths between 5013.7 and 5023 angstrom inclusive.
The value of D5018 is 24.26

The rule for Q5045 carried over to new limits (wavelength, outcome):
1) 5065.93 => 23.25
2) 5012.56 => 25.2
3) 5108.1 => 22.95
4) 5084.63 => 24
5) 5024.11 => 25.39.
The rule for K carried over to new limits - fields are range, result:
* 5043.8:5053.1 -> 18.32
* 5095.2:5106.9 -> 21.56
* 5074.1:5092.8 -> 22.5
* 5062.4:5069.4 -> 22.71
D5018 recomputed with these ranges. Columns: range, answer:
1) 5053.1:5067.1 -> 22.9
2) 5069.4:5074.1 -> 22.63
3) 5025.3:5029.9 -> 24.9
